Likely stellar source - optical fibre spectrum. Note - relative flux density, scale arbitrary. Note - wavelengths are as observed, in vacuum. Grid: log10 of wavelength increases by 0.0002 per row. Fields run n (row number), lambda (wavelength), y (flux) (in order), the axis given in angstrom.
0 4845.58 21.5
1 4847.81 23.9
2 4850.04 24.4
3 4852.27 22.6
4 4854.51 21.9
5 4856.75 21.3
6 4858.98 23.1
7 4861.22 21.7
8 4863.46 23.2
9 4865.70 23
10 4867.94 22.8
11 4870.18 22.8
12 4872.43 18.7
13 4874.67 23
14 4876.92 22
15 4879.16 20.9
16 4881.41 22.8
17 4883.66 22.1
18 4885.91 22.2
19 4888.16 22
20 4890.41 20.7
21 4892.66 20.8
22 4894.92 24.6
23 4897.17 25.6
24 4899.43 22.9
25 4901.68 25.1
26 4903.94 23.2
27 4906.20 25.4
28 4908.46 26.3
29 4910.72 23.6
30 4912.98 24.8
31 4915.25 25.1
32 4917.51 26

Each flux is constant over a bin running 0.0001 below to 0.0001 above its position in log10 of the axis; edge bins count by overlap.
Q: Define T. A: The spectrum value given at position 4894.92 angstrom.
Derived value 24.6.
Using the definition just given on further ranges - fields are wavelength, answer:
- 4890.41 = 20.7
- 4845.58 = 21.5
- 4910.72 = 23.6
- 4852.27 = 22.6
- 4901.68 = 25.1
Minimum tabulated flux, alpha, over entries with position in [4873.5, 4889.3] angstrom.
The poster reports 20.9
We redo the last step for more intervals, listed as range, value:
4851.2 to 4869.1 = 21.3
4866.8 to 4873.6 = 18.7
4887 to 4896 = 20.7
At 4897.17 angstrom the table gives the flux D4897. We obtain 25.6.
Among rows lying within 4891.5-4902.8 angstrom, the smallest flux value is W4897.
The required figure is 20.8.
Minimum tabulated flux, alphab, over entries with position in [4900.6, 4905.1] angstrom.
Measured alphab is 23.2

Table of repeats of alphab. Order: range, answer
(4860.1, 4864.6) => 21.7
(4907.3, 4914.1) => 23.6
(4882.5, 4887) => 22.1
